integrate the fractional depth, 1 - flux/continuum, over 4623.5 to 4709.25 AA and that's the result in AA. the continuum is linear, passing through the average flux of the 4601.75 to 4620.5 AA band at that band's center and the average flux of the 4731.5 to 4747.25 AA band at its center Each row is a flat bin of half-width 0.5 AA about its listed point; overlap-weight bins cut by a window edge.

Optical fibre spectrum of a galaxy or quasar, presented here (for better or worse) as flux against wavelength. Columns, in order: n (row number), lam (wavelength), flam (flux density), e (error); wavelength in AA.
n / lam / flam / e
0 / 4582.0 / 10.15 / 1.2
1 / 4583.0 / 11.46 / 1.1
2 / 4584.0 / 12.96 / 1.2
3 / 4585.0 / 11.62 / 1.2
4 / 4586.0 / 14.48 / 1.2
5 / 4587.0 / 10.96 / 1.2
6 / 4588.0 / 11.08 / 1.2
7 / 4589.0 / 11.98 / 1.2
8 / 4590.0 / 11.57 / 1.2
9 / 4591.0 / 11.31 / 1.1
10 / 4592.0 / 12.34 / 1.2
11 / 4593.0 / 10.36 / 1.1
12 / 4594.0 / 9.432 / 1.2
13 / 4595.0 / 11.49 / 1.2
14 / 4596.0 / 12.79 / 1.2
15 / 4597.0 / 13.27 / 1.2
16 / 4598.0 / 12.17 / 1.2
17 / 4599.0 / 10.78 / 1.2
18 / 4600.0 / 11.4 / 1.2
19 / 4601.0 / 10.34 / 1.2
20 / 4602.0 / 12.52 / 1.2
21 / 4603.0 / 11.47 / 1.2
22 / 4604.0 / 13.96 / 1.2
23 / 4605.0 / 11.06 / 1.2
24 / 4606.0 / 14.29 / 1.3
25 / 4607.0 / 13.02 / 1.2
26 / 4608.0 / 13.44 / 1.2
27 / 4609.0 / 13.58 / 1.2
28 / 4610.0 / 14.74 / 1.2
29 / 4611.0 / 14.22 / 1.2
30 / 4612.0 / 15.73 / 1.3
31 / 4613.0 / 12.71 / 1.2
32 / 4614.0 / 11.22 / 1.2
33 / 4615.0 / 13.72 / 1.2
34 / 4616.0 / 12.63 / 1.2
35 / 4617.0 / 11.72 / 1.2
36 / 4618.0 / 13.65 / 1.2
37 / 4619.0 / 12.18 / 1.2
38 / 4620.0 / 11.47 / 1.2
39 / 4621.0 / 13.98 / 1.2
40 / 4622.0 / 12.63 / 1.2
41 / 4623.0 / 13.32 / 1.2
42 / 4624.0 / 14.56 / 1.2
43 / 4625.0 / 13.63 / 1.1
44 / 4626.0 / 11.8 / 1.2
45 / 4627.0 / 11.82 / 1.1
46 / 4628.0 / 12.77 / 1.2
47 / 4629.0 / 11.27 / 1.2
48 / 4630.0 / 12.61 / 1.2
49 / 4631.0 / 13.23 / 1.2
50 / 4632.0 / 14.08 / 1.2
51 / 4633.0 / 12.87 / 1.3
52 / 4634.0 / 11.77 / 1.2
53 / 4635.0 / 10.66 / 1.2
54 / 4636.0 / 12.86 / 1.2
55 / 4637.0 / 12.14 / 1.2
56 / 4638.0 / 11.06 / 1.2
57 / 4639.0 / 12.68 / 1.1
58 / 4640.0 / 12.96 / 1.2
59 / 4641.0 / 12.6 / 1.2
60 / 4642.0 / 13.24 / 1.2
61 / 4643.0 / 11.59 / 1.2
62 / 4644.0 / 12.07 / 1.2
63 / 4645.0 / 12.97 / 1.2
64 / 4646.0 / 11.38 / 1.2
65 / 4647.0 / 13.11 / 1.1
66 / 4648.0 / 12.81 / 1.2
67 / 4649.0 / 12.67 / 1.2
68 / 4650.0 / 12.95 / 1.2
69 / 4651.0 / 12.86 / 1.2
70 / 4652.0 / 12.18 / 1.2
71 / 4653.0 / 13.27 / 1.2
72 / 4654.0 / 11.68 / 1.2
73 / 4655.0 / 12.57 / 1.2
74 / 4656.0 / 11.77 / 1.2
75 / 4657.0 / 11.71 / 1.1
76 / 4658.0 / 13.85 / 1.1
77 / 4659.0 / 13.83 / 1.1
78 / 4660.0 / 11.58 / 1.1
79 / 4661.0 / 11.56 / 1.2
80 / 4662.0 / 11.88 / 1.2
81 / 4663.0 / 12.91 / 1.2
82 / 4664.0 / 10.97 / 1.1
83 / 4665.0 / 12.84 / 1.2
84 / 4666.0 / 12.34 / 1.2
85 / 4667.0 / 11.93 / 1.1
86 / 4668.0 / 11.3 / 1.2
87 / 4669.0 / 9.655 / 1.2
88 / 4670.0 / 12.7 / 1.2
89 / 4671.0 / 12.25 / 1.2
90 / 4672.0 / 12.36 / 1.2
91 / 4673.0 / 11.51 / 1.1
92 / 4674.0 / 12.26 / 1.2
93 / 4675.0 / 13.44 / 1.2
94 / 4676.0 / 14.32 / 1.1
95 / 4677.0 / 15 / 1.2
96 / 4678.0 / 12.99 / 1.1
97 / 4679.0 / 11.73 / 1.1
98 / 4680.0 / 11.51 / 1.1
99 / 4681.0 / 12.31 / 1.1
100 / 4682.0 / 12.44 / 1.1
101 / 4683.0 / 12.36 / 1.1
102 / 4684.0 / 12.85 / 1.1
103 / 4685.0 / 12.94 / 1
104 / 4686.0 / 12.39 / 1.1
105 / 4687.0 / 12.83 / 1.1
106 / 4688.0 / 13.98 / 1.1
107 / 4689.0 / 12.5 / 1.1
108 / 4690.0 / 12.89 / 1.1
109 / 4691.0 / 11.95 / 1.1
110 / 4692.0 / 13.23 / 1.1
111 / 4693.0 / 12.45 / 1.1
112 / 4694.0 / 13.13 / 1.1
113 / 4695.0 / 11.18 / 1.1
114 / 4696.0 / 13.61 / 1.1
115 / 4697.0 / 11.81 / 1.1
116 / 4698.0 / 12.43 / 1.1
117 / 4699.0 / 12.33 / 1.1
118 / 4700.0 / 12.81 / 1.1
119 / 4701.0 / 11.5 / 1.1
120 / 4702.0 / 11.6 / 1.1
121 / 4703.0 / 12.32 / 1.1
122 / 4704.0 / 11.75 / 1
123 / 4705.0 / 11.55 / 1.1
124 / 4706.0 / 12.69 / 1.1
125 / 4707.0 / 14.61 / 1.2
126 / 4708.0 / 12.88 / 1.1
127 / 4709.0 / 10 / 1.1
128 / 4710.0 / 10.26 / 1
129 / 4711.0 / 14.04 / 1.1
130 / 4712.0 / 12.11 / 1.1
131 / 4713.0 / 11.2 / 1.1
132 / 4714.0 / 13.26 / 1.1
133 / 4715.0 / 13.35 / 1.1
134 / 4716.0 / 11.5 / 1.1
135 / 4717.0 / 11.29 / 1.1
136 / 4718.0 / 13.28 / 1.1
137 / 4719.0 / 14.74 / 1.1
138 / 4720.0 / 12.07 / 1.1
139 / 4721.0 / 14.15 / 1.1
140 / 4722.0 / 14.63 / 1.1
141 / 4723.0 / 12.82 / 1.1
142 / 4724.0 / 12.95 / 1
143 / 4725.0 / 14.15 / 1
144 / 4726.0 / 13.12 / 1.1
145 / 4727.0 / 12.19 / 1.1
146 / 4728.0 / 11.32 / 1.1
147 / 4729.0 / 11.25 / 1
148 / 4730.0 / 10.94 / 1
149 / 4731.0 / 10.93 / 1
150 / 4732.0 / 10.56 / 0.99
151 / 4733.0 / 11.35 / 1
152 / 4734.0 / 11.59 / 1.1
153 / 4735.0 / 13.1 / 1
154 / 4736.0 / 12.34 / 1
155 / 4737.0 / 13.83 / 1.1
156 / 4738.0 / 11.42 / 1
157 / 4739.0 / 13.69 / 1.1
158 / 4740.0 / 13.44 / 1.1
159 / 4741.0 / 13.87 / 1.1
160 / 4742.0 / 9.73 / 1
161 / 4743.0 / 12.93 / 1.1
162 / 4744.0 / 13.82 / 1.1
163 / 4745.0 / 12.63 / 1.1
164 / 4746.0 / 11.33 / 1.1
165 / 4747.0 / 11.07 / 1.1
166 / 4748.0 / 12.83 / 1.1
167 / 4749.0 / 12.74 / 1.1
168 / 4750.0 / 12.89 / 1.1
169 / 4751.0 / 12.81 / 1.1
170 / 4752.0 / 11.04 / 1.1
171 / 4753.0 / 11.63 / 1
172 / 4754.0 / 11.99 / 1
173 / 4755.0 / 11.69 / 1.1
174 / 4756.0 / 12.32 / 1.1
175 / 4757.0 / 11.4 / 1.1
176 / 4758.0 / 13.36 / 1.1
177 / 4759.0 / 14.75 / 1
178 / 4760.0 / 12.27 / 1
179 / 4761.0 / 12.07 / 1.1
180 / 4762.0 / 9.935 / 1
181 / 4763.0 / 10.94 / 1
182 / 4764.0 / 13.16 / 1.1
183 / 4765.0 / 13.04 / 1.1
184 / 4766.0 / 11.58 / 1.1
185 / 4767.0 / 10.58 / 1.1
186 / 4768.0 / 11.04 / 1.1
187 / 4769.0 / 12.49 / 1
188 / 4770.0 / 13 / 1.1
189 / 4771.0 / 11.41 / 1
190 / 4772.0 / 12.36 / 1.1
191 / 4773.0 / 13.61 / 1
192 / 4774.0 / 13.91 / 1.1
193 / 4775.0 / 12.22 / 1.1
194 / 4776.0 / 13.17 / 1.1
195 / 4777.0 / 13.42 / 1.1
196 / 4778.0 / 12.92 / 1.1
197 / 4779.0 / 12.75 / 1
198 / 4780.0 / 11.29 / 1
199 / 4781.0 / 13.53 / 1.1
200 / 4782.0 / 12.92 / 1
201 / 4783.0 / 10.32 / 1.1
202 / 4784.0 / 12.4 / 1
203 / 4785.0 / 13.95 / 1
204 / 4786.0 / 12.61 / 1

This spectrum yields 1.8 AA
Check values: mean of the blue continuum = 13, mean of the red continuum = 12.3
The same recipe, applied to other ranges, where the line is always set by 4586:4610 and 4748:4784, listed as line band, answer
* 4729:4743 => 0.2 AA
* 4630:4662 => -0.9 AA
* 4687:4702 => -0.4 AA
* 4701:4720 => -0.2 AA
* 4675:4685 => -0.6 AA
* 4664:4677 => -0.1 AA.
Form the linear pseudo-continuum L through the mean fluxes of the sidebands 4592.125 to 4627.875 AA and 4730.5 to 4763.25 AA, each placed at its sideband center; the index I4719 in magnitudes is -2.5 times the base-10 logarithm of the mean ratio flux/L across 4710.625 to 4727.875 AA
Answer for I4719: -0.057 mag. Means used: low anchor 12.6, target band 12.9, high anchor 12.2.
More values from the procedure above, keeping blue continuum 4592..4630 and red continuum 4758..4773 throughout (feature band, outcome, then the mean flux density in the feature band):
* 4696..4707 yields 0.00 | 12.3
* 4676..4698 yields -0.03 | 12.7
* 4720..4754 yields -0.01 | 12.4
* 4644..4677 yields 0.00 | 12.4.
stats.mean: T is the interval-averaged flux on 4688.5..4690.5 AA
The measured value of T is 12.7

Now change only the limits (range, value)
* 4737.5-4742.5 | 12.4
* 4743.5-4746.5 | 12.6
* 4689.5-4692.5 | 12.7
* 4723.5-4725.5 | 13.6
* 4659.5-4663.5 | 12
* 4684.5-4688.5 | 13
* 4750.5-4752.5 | 11.9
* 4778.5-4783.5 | 12.2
